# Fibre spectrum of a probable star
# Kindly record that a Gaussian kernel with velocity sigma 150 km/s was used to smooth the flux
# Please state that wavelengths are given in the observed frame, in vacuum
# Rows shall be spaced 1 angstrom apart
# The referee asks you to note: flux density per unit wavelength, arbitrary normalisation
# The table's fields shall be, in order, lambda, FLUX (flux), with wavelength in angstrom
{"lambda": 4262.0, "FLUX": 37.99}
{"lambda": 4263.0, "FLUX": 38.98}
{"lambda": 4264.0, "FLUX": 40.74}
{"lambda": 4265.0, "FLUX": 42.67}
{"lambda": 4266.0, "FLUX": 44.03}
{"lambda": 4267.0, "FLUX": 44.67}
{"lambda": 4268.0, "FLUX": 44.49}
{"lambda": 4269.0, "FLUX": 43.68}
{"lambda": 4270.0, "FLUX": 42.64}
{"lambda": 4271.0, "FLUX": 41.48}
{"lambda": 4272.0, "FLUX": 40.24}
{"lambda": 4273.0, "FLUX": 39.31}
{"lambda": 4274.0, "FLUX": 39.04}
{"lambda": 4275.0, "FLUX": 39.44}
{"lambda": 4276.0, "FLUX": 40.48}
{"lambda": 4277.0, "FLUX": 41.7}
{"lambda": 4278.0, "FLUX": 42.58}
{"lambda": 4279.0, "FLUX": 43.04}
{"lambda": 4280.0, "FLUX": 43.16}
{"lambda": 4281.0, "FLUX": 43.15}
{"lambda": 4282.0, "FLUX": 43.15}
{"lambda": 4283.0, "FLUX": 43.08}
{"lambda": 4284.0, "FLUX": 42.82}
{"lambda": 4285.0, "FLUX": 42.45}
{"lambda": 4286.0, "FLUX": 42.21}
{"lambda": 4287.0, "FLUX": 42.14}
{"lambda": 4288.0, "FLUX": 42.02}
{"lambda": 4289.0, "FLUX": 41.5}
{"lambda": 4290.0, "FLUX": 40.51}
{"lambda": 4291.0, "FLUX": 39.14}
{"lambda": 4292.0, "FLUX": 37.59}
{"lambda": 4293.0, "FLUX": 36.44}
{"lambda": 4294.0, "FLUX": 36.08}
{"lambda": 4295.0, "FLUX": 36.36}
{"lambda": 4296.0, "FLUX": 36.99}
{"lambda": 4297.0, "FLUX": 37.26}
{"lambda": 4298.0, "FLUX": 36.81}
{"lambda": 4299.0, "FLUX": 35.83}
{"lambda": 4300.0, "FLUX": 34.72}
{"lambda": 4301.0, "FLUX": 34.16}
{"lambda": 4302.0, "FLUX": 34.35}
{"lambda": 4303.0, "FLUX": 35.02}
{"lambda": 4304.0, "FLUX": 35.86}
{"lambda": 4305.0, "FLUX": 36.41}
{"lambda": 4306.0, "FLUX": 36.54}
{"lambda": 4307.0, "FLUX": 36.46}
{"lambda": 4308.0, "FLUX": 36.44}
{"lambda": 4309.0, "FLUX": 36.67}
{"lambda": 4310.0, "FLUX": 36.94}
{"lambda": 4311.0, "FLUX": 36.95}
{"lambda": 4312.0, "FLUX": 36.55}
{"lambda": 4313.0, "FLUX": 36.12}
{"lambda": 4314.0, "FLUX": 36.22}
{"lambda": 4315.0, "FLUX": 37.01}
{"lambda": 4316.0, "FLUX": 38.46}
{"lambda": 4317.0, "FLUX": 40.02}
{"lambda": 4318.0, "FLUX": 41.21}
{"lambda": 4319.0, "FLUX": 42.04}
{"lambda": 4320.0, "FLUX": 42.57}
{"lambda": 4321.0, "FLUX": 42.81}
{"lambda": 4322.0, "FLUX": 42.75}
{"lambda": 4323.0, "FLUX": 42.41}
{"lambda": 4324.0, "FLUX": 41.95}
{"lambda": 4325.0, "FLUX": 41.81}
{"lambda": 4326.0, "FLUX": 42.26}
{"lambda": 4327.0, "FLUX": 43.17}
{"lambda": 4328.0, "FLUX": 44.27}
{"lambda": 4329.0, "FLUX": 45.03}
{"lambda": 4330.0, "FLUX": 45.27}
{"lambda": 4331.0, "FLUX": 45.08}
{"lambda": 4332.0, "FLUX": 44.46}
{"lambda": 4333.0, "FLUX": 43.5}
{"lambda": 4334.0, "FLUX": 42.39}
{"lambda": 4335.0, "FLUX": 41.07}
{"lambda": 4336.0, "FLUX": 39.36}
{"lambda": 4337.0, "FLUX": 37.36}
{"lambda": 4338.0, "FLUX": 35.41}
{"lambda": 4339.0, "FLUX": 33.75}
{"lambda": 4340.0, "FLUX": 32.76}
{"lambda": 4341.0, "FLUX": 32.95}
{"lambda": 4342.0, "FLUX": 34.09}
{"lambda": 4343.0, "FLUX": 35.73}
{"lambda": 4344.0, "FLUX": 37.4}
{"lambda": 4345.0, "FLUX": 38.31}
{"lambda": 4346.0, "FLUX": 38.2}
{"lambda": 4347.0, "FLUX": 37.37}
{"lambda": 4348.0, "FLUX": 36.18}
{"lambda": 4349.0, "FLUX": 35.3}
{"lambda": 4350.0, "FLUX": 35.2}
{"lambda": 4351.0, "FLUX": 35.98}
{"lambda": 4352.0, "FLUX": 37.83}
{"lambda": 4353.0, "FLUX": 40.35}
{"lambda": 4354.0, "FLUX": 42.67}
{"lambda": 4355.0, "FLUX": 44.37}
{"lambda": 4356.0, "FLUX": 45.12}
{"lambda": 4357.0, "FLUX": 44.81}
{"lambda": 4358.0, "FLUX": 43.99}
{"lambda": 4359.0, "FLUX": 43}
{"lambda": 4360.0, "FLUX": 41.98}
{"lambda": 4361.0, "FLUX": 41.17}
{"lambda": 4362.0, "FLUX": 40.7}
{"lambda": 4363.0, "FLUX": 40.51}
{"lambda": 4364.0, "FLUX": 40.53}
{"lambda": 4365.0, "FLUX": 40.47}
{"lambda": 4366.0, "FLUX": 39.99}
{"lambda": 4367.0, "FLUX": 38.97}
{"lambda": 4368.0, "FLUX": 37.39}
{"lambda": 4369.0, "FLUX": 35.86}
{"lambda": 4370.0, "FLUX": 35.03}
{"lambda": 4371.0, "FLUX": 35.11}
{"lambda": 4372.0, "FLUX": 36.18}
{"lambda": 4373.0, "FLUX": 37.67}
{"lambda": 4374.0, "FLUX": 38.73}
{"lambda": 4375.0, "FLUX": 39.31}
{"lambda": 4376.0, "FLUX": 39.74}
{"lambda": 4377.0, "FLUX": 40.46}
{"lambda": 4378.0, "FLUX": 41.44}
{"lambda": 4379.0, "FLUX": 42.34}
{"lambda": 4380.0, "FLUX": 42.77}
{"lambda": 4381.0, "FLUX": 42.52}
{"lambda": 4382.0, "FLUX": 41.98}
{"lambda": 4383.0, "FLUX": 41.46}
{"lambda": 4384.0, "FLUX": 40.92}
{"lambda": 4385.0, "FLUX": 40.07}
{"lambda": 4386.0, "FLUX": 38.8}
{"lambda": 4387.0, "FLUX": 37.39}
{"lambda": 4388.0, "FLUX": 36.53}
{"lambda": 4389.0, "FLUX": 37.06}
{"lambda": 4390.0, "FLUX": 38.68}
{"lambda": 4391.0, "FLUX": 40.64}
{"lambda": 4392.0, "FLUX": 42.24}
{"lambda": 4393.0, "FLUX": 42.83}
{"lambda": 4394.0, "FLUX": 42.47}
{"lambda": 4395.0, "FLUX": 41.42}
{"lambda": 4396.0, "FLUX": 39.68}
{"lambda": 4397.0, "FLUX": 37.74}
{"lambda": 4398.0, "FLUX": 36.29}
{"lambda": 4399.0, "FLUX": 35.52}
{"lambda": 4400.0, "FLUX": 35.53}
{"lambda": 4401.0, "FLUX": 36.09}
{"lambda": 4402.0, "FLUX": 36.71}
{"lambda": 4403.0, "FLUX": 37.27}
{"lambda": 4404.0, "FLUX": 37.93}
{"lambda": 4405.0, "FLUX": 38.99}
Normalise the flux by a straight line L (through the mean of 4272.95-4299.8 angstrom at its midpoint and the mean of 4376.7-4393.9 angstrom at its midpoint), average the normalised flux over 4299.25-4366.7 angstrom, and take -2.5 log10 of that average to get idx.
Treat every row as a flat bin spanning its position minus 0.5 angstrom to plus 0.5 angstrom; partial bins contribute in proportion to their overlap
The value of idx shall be 0.03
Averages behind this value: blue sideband 40.1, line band 39.3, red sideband 40.5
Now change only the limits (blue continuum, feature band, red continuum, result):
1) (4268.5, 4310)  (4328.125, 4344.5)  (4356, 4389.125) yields 0.011 mag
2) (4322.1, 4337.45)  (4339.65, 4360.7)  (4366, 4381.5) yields 0.056 mag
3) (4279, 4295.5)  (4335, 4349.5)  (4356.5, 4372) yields 0.112 mag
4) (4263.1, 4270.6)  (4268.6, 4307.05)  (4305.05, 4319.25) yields 0.031 mag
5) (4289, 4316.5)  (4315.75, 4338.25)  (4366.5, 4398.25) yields -0.124 mag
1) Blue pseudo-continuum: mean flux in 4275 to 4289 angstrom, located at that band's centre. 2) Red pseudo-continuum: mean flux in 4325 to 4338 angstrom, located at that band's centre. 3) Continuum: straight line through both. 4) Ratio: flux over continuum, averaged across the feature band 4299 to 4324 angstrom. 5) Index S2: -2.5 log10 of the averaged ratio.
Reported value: 0.12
